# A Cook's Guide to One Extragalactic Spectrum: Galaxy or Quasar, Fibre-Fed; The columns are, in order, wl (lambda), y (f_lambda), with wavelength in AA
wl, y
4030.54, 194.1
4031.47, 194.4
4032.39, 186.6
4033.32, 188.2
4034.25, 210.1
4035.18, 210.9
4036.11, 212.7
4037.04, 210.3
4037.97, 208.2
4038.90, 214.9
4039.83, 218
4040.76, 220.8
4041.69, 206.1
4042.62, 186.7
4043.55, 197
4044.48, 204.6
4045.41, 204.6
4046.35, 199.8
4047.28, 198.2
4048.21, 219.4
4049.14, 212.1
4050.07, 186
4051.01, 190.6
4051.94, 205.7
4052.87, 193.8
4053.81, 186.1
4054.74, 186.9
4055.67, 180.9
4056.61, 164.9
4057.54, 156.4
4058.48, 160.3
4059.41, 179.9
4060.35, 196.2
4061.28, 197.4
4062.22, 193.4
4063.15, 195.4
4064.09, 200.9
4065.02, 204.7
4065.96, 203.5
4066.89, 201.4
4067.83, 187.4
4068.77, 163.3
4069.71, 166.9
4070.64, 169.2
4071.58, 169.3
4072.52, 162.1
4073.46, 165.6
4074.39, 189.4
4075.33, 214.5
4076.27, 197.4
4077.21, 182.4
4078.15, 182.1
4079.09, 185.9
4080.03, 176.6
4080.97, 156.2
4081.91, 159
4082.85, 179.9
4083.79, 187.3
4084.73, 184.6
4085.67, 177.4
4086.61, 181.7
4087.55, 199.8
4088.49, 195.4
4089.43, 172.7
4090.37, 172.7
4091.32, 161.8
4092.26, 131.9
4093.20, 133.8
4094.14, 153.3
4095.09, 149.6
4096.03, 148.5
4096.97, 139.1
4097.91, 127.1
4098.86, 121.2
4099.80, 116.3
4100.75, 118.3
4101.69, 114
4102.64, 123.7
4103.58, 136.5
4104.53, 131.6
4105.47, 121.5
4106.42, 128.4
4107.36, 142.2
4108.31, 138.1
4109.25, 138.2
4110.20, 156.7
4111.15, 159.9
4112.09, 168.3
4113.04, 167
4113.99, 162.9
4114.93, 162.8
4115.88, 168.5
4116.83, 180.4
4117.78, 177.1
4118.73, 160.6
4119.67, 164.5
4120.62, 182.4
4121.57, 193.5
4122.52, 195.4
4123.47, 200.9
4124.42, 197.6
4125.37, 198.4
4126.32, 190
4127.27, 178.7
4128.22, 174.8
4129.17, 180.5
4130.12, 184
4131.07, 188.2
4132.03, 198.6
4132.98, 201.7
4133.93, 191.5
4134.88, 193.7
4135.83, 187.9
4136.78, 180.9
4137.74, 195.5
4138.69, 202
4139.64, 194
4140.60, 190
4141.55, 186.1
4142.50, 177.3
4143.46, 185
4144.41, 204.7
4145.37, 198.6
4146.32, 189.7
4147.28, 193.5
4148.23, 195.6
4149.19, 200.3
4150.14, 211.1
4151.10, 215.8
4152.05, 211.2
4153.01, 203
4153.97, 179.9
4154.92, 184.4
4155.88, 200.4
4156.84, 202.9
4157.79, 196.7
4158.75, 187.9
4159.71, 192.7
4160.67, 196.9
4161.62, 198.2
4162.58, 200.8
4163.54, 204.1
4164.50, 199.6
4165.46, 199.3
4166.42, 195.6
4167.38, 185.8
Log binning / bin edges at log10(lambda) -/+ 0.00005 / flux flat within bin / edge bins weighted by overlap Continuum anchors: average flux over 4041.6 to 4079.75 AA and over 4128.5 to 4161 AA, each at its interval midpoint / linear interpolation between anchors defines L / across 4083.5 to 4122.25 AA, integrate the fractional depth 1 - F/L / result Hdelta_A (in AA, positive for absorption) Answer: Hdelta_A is 7.4 AA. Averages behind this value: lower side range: 189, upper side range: 194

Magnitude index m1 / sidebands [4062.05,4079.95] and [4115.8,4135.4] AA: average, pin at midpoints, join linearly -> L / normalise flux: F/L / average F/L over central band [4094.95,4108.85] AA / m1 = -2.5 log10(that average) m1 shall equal 0.39 mag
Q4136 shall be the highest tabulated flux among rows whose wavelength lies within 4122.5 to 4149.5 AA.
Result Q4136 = 204.7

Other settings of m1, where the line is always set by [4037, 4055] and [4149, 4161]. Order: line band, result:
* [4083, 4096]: 0.188 mag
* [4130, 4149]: 0.039 mag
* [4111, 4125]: 0.134 mag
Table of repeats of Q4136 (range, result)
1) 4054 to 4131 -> 214.5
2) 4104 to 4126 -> 200.9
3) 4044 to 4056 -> 219.4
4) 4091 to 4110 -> 161.8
